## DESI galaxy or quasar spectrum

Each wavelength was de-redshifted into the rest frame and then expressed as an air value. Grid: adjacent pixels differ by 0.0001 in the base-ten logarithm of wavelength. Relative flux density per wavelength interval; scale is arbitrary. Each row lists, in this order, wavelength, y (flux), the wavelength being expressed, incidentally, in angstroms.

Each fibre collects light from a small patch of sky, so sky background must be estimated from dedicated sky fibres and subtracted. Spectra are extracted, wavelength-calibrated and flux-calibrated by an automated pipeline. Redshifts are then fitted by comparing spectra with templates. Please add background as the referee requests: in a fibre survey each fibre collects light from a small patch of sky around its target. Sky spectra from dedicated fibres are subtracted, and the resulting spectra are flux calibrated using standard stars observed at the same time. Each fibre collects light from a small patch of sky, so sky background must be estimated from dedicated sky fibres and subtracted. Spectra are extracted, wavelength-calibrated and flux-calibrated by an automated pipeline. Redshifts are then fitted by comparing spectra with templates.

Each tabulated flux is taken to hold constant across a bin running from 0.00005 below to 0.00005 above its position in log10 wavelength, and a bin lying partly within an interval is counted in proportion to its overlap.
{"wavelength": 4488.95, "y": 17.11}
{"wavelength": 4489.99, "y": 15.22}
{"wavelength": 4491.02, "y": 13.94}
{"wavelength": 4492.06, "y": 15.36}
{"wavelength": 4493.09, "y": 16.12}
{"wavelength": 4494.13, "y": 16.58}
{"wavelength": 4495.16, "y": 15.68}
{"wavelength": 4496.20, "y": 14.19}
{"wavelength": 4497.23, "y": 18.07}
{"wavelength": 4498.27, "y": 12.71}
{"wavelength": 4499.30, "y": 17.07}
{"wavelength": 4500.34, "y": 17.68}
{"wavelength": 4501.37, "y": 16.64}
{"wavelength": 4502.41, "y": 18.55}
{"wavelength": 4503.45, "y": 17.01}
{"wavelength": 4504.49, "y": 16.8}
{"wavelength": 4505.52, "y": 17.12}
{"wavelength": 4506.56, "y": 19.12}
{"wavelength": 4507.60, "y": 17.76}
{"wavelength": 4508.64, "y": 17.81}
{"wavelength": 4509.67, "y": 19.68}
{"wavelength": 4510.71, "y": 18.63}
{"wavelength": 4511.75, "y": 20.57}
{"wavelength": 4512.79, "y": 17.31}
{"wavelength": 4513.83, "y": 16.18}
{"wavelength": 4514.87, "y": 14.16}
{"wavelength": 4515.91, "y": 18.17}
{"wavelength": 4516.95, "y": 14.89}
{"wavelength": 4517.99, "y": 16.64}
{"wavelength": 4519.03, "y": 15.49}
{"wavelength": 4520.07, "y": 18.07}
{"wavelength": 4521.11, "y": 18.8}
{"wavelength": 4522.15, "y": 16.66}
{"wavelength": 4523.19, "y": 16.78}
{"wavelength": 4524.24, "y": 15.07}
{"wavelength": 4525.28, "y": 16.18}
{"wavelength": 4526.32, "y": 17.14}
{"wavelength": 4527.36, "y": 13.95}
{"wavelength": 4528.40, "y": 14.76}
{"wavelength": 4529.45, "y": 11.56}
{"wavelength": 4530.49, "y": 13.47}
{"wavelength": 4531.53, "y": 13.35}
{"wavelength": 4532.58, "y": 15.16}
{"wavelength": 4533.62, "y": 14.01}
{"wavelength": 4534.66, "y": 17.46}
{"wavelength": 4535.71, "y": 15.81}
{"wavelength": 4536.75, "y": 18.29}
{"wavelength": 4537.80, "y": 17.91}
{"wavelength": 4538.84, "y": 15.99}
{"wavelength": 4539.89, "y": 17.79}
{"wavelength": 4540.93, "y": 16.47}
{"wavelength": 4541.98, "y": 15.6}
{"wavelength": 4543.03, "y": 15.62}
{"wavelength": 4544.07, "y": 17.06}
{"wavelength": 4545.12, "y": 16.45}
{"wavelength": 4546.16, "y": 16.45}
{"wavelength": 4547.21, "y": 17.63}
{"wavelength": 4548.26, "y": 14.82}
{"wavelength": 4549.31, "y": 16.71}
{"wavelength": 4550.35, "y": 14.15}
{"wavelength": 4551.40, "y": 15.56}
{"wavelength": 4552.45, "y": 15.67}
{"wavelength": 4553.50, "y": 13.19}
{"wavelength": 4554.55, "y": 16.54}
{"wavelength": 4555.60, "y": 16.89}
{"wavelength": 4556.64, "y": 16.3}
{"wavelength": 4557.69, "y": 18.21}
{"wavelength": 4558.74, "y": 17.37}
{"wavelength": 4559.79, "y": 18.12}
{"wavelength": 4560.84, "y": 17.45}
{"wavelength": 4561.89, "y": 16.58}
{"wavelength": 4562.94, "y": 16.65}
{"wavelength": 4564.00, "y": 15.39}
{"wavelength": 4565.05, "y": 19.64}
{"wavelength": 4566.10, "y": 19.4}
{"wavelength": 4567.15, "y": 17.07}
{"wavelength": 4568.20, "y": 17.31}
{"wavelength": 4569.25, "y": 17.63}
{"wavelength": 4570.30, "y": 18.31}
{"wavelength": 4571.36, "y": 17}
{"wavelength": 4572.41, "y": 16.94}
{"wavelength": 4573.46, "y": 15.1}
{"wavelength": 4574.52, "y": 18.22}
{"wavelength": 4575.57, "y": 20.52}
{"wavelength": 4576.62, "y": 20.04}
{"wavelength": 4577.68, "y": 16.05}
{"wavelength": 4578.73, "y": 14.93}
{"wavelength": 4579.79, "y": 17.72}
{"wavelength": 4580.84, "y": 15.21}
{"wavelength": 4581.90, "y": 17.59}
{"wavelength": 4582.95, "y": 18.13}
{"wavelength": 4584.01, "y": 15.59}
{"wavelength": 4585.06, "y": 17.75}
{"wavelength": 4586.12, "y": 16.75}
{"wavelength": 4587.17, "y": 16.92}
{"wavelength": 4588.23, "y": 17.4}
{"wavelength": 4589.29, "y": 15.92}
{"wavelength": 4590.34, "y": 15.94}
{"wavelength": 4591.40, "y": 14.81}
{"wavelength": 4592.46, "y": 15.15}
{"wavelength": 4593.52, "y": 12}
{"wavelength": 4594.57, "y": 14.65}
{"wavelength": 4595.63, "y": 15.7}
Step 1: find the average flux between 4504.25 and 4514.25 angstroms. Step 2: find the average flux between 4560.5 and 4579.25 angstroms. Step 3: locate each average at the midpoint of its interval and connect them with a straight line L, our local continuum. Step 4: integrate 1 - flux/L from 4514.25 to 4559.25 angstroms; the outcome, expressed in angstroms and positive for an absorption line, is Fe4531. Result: 4.6 angstroms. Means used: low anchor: 18.2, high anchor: 17.5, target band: 16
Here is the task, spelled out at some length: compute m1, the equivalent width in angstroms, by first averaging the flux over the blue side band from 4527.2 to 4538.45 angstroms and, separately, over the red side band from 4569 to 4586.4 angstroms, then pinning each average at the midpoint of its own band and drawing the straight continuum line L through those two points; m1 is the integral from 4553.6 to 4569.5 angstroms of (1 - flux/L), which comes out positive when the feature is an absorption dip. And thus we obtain -0.7 angstroms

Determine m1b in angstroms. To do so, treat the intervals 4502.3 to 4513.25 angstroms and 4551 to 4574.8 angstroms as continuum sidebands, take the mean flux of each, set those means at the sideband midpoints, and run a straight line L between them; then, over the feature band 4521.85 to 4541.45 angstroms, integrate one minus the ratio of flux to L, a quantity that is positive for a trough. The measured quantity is 2.2 angstroms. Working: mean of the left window 18.2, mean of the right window 17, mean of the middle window 15.7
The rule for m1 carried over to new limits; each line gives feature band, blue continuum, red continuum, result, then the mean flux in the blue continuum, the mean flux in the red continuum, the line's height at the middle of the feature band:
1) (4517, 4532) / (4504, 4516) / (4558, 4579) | 1.8 angstroms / 17.8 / 17.5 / 17.7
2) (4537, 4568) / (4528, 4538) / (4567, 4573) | -0.7 angstroms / 15.1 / 17.4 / 16.3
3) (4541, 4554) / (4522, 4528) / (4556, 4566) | 0.8 angstroms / 15.9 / 17.4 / 16.8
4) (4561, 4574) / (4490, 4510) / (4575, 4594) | -0.5 angstroms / 16.7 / 16.6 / 16.6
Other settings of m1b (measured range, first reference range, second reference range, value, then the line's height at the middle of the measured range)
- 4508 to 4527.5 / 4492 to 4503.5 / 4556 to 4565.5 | -0.47 angstroms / 16.6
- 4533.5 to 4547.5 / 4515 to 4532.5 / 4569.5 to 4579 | -0.35 angstroms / 16.3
